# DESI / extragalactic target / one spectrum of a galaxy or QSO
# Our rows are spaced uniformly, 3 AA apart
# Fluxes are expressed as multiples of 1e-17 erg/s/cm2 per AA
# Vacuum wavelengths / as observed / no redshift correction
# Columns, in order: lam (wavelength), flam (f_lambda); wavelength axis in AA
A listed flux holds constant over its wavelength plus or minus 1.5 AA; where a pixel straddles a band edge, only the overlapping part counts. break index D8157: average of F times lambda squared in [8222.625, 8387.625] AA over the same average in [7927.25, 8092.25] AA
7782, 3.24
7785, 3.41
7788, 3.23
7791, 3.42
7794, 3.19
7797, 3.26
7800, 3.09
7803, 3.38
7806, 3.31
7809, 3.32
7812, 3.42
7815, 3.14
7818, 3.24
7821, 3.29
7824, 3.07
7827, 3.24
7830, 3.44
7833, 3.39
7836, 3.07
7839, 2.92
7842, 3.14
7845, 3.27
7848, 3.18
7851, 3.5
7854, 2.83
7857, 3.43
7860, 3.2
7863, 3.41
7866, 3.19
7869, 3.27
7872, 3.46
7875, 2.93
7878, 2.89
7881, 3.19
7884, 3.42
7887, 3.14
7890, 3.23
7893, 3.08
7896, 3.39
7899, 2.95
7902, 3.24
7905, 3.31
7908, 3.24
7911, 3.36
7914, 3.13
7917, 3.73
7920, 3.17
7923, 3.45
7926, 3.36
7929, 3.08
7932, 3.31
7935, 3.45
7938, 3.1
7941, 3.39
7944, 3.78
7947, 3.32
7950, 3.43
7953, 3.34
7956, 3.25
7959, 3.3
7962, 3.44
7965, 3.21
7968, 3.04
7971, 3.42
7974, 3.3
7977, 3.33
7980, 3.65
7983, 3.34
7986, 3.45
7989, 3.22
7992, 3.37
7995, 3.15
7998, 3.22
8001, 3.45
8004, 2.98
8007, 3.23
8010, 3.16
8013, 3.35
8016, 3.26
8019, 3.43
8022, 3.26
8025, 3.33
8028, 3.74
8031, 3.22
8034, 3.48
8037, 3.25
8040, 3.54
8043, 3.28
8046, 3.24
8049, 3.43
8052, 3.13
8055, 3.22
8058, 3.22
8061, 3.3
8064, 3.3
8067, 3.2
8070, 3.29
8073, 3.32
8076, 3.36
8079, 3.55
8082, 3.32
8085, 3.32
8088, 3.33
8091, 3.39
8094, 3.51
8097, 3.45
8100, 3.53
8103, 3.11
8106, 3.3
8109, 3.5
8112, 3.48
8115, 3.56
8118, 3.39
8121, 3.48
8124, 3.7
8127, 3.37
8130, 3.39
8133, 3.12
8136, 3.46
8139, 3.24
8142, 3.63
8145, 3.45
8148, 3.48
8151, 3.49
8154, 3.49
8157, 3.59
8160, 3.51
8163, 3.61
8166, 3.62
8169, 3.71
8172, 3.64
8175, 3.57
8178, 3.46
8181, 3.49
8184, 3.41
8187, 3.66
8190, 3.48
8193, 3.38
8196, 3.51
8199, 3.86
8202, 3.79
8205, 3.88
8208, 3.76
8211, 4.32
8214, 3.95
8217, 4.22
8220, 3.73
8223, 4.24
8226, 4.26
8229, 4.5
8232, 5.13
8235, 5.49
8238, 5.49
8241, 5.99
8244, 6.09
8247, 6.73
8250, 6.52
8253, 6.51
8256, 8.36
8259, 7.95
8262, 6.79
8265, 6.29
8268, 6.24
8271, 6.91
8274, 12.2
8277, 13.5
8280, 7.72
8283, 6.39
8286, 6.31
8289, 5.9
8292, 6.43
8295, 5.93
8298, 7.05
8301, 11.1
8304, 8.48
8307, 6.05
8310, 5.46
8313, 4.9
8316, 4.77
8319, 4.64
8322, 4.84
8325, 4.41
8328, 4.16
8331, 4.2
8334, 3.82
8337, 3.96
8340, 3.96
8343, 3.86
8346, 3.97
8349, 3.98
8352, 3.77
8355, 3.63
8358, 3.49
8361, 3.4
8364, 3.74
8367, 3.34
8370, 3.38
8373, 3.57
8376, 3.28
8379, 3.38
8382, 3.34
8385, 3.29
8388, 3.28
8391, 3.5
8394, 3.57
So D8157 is 1.8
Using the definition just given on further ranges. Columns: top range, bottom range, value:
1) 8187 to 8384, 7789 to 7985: 1.76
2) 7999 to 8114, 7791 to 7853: 1.09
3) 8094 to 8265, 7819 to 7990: 1.37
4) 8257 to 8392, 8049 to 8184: 1.64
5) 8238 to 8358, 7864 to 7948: 2.05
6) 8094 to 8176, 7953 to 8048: 1.08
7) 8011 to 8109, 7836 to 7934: 1.08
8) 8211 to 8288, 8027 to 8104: 2.01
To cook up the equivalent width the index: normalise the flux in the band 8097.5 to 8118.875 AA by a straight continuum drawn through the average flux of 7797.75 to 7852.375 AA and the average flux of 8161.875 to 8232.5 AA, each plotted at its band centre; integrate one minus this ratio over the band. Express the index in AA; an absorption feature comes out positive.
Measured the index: 1.6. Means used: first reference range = 3.24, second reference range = 3.82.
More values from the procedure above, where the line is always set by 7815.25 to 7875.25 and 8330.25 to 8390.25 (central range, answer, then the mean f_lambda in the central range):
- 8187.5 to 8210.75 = -1.33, 3.7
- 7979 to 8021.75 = 0.61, 3.3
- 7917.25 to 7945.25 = -0.53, 3.36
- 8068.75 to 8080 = 0.10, 3.37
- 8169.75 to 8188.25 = -0.32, 3.54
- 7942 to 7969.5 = -0.28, 3.35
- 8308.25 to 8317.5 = -3.83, 5.07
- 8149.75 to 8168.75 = -0.51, 3.56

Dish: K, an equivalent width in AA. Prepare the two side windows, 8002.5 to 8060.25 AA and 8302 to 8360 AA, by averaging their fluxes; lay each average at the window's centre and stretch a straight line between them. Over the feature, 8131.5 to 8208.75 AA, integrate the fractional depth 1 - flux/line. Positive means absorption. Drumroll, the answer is 7.0 AA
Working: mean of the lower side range 3.3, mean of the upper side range 4.59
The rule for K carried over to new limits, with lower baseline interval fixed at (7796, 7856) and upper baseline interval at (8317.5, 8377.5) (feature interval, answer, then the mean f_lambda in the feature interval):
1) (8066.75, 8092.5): 1.4 AA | 3.35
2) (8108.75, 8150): 1.8 AA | 3.45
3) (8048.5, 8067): 1.4 AA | 3.25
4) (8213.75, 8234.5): -3.6 AA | 4.37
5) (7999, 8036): 1.5 AA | 3.32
